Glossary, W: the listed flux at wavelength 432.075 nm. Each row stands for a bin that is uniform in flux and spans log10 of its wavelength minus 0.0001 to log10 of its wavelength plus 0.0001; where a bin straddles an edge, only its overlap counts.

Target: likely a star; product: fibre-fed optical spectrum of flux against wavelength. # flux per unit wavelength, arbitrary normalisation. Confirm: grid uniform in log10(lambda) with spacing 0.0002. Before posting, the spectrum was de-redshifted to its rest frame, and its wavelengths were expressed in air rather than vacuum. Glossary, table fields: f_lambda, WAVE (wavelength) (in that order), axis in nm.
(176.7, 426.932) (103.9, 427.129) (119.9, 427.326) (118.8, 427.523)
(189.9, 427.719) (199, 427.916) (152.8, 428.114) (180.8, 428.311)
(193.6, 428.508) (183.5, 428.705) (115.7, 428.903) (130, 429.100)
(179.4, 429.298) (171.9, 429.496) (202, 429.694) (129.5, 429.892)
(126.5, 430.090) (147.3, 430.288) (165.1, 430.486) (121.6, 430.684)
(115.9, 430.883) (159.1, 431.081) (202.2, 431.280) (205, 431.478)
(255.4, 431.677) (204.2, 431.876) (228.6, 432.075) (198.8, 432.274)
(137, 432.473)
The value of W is 228.6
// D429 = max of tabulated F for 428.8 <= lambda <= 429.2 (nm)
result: 130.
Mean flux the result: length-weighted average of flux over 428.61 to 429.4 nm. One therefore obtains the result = 152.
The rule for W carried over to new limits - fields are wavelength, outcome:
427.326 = 119.9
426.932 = 176.7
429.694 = 202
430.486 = 165.1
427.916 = 199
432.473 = 137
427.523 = 118.8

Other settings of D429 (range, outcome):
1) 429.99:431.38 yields 202.2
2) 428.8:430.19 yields 202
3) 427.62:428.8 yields 199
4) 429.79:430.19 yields 129.5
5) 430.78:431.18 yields 159.1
